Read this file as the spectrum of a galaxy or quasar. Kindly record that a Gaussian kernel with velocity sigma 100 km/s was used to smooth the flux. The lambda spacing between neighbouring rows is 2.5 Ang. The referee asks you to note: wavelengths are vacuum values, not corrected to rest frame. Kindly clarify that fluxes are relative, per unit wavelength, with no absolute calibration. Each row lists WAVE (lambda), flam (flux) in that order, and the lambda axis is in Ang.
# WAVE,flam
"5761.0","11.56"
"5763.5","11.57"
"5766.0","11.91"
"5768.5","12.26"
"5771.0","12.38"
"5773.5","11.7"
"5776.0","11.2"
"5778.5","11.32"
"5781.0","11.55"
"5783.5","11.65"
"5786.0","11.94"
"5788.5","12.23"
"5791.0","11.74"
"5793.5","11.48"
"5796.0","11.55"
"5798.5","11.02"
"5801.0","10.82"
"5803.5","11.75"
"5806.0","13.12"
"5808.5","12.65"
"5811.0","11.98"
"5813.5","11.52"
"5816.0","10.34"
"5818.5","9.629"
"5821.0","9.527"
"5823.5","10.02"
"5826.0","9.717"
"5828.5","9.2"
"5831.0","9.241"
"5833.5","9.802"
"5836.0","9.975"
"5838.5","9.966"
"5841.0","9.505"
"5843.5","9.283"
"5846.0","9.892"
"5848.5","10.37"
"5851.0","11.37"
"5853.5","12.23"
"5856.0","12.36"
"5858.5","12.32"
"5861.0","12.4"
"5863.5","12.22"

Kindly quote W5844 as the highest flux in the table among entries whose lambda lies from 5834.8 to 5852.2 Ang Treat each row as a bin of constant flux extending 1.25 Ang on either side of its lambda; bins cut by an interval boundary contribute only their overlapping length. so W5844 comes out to 11.37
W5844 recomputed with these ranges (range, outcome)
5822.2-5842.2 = 10.02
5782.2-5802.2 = 12.23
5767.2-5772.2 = 12.38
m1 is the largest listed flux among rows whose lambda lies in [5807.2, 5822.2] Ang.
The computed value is 12.65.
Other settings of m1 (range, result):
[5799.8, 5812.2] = 13.12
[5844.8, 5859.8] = 12.36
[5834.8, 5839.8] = 9.975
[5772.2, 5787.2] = 11.94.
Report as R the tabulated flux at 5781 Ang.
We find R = 11.55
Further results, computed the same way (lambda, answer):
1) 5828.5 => 9.2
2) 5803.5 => 11.75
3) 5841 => 9.505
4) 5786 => 11.94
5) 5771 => 12.38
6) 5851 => 11.37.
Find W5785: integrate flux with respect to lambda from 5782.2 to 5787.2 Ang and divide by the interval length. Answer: 11.8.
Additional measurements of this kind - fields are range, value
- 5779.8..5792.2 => 11.8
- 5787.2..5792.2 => 12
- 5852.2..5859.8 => 12.3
